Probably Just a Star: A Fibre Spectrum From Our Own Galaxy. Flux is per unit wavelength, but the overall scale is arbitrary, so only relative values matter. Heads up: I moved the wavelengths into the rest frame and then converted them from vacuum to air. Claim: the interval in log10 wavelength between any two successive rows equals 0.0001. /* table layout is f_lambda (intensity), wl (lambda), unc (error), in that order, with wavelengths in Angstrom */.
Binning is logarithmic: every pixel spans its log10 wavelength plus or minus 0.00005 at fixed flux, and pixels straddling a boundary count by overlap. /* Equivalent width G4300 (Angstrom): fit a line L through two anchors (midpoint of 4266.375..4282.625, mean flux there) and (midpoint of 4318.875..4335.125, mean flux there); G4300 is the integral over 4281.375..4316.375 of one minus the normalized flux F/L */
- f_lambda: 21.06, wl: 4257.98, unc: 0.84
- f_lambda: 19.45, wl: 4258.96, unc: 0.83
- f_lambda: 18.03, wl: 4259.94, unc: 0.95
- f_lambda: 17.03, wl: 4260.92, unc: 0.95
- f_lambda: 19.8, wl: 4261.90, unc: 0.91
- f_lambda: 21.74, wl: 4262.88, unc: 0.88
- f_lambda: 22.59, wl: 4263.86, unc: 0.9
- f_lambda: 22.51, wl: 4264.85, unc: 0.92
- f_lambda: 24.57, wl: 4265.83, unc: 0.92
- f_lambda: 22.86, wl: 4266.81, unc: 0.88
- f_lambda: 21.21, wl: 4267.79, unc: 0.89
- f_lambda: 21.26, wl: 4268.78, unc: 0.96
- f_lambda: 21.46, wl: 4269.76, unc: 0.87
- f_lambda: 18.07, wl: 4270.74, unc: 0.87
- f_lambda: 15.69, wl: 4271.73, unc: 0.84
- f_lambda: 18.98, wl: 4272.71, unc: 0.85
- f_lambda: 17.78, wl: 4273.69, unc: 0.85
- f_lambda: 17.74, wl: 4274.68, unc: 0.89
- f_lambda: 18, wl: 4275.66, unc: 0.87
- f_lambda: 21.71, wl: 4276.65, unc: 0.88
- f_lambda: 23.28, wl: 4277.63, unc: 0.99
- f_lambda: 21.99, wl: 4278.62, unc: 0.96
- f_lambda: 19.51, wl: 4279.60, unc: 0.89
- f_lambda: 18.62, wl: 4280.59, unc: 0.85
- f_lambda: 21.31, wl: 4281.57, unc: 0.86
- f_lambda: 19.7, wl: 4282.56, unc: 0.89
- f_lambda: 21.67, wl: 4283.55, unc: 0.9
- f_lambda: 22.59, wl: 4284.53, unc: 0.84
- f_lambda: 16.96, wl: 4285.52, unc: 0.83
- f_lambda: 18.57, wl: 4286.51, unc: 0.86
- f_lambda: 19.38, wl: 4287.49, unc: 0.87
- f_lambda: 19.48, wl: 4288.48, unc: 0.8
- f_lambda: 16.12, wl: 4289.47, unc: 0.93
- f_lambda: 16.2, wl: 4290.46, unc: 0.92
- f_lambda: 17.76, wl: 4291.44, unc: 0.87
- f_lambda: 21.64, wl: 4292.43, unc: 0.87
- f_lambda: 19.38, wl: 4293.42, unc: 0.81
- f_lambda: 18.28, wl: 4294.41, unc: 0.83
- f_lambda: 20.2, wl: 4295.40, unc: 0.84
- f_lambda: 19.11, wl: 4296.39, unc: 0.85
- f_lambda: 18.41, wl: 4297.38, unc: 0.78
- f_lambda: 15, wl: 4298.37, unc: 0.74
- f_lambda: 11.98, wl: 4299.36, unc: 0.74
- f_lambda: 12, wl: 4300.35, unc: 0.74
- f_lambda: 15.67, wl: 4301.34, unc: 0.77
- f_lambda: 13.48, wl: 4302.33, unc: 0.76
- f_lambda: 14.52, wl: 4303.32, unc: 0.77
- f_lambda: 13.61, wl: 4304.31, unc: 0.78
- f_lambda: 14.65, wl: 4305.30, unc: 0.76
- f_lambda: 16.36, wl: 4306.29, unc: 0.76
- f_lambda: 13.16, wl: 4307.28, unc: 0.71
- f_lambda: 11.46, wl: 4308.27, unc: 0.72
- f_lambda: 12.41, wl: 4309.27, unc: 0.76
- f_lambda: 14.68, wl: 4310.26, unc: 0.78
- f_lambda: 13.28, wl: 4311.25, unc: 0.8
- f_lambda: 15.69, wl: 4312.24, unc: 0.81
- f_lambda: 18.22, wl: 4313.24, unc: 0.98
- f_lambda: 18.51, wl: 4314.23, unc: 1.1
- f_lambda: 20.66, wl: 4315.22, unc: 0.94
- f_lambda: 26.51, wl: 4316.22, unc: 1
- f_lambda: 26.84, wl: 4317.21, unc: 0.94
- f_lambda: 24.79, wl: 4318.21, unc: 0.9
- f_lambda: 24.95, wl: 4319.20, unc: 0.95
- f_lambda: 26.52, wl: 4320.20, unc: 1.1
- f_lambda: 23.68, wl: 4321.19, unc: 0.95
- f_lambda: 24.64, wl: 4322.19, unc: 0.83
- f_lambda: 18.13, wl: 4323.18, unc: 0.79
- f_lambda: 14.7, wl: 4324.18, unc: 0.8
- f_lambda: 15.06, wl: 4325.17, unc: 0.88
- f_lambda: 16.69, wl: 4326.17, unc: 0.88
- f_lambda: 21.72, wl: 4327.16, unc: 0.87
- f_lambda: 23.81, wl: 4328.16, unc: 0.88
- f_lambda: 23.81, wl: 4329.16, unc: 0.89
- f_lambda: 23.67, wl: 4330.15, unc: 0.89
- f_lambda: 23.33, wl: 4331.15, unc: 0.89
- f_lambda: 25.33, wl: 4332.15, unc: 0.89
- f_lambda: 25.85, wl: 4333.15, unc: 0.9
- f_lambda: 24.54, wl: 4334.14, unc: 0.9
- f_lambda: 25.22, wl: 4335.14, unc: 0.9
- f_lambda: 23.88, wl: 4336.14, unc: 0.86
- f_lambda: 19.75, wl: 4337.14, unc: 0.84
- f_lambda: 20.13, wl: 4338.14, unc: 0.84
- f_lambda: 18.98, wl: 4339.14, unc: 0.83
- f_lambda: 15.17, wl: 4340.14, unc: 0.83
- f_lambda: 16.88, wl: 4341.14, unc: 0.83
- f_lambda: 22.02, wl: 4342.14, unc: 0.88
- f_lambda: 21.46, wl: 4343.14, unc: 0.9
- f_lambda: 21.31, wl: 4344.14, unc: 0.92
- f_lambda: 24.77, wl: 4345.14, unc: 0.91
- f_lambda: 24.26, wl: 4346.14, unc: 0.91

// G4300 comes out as 6.59 Angstrom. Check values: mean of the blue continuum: 19.9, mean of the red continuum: 22.3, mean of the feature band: 17.1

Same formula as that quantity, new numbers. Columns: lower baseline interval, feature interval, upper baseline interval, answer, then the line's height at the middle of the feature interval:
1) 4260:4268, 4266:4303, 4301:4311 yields -2.1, 17.8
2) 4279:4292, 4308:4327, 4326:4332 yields 2.0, 21.7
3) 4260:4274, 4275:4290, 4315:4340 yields 0.7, 20.9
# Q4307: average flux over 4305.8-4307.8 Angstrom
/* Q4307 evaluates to 14.7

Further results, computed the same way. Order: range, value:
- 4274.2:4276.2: 17.9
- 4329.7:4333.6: 24.5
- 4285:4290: 18.1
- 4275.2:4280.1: 20.9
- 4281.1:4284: 20.8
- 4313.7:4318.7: 23.4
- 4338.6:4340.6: 17.2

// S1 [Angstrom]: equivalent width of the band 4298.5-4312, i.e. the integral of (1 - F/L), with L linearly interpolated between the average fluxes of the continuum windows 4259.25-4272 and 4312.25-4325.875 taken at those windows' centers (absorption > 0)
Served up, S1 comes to 4.79 Angstrom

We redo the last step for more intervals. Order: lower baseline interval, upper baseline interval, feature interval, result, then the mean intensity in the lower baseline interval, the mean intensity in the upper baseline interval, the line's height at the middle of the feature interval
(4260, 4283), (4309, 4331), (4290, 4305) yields 2.9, 20.3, 20.5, 20.4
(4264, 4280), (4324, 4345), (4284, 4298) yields 1.3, 20.5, 21.3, 20.7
